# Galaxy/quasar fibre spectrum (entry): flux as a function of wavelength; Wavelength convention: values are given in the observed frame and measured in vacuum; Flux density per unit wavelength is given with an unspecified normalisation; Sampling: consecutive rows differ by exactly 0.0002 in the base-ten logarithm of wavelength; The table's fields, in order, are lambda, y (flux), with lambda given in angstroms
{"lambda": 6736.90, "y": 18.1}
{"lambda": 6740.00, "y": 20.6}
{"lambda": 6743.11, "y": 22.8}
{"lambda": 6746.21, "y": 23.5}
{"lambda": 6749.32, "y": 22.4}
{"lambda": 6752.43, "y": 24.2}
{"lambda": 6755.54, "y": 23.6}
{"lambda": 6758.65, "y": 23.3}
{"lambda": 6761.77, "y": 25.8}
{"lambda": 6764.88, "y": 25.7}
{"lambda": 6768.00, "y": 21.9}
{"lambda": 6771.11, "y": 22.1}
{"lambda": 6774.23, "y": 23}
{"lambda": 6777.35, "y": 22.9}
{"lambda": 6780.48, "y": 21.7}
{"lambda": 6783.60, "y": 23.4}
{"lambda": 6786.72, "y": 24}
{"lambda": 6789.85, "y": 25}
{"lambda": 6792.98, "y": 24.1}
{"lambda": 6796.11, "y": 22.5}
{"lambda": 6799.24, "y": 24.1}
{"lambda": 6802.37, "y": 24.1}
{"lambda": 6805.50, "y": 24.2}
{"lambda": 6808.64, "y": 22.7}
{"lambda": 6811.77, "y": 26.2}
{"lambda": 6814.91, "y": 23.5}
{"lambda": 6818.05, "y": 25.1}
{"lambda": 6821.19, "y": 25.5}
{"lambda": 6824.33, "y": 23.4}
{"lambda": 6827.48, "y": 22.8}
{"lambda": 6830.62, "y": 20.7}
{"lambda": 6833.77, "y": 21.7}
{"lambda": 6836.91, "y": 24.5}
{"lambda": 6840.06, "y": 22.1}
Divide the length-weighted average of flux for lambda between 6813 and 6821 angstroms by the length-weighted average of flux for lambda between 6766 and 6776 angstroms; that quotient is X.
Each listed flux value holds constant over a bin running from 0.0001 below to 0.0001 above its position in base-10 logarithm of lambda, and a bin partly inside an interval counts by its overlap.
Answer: 1.1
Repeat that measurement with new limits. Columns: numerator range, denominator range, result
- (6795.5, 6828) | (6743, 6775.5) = 1.02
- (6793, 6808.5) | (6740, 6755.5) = 1.03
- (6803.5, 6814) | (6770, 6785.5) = 1.07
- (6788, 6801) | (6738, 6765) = 1.02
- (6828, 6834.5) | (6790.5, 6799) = 0.91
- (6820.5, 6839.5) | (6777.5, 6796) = 0.98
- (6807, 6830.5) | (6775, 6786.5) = 1.05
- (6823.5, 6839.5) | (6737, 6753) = 1.02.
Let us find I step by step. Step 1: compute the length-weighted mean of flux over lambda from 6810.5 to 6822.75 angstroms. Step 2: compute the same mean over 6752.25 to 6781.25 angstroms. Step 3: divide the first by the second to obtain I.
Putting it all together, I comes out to 1.1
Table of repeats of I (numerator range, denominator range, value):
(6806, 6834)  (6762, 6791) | 1.01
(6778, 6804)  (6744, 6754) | 1.01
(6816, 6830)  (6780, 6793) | 1.01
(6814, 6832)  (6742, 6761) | 1.00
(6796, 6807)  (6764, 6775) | 1.04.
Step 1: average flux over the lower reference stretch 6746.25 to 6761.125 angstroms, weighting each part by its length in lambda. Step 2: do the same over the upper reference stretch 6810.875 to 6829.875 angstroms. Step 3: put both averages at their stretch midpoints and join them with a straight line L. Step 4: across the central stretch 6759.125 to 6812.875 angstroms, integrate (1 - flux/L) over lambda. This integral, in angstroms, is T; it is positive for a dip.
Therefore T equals 0.3 angstroms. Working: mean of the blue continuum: 23.5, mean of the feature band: 23.7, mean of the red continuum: 24.2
